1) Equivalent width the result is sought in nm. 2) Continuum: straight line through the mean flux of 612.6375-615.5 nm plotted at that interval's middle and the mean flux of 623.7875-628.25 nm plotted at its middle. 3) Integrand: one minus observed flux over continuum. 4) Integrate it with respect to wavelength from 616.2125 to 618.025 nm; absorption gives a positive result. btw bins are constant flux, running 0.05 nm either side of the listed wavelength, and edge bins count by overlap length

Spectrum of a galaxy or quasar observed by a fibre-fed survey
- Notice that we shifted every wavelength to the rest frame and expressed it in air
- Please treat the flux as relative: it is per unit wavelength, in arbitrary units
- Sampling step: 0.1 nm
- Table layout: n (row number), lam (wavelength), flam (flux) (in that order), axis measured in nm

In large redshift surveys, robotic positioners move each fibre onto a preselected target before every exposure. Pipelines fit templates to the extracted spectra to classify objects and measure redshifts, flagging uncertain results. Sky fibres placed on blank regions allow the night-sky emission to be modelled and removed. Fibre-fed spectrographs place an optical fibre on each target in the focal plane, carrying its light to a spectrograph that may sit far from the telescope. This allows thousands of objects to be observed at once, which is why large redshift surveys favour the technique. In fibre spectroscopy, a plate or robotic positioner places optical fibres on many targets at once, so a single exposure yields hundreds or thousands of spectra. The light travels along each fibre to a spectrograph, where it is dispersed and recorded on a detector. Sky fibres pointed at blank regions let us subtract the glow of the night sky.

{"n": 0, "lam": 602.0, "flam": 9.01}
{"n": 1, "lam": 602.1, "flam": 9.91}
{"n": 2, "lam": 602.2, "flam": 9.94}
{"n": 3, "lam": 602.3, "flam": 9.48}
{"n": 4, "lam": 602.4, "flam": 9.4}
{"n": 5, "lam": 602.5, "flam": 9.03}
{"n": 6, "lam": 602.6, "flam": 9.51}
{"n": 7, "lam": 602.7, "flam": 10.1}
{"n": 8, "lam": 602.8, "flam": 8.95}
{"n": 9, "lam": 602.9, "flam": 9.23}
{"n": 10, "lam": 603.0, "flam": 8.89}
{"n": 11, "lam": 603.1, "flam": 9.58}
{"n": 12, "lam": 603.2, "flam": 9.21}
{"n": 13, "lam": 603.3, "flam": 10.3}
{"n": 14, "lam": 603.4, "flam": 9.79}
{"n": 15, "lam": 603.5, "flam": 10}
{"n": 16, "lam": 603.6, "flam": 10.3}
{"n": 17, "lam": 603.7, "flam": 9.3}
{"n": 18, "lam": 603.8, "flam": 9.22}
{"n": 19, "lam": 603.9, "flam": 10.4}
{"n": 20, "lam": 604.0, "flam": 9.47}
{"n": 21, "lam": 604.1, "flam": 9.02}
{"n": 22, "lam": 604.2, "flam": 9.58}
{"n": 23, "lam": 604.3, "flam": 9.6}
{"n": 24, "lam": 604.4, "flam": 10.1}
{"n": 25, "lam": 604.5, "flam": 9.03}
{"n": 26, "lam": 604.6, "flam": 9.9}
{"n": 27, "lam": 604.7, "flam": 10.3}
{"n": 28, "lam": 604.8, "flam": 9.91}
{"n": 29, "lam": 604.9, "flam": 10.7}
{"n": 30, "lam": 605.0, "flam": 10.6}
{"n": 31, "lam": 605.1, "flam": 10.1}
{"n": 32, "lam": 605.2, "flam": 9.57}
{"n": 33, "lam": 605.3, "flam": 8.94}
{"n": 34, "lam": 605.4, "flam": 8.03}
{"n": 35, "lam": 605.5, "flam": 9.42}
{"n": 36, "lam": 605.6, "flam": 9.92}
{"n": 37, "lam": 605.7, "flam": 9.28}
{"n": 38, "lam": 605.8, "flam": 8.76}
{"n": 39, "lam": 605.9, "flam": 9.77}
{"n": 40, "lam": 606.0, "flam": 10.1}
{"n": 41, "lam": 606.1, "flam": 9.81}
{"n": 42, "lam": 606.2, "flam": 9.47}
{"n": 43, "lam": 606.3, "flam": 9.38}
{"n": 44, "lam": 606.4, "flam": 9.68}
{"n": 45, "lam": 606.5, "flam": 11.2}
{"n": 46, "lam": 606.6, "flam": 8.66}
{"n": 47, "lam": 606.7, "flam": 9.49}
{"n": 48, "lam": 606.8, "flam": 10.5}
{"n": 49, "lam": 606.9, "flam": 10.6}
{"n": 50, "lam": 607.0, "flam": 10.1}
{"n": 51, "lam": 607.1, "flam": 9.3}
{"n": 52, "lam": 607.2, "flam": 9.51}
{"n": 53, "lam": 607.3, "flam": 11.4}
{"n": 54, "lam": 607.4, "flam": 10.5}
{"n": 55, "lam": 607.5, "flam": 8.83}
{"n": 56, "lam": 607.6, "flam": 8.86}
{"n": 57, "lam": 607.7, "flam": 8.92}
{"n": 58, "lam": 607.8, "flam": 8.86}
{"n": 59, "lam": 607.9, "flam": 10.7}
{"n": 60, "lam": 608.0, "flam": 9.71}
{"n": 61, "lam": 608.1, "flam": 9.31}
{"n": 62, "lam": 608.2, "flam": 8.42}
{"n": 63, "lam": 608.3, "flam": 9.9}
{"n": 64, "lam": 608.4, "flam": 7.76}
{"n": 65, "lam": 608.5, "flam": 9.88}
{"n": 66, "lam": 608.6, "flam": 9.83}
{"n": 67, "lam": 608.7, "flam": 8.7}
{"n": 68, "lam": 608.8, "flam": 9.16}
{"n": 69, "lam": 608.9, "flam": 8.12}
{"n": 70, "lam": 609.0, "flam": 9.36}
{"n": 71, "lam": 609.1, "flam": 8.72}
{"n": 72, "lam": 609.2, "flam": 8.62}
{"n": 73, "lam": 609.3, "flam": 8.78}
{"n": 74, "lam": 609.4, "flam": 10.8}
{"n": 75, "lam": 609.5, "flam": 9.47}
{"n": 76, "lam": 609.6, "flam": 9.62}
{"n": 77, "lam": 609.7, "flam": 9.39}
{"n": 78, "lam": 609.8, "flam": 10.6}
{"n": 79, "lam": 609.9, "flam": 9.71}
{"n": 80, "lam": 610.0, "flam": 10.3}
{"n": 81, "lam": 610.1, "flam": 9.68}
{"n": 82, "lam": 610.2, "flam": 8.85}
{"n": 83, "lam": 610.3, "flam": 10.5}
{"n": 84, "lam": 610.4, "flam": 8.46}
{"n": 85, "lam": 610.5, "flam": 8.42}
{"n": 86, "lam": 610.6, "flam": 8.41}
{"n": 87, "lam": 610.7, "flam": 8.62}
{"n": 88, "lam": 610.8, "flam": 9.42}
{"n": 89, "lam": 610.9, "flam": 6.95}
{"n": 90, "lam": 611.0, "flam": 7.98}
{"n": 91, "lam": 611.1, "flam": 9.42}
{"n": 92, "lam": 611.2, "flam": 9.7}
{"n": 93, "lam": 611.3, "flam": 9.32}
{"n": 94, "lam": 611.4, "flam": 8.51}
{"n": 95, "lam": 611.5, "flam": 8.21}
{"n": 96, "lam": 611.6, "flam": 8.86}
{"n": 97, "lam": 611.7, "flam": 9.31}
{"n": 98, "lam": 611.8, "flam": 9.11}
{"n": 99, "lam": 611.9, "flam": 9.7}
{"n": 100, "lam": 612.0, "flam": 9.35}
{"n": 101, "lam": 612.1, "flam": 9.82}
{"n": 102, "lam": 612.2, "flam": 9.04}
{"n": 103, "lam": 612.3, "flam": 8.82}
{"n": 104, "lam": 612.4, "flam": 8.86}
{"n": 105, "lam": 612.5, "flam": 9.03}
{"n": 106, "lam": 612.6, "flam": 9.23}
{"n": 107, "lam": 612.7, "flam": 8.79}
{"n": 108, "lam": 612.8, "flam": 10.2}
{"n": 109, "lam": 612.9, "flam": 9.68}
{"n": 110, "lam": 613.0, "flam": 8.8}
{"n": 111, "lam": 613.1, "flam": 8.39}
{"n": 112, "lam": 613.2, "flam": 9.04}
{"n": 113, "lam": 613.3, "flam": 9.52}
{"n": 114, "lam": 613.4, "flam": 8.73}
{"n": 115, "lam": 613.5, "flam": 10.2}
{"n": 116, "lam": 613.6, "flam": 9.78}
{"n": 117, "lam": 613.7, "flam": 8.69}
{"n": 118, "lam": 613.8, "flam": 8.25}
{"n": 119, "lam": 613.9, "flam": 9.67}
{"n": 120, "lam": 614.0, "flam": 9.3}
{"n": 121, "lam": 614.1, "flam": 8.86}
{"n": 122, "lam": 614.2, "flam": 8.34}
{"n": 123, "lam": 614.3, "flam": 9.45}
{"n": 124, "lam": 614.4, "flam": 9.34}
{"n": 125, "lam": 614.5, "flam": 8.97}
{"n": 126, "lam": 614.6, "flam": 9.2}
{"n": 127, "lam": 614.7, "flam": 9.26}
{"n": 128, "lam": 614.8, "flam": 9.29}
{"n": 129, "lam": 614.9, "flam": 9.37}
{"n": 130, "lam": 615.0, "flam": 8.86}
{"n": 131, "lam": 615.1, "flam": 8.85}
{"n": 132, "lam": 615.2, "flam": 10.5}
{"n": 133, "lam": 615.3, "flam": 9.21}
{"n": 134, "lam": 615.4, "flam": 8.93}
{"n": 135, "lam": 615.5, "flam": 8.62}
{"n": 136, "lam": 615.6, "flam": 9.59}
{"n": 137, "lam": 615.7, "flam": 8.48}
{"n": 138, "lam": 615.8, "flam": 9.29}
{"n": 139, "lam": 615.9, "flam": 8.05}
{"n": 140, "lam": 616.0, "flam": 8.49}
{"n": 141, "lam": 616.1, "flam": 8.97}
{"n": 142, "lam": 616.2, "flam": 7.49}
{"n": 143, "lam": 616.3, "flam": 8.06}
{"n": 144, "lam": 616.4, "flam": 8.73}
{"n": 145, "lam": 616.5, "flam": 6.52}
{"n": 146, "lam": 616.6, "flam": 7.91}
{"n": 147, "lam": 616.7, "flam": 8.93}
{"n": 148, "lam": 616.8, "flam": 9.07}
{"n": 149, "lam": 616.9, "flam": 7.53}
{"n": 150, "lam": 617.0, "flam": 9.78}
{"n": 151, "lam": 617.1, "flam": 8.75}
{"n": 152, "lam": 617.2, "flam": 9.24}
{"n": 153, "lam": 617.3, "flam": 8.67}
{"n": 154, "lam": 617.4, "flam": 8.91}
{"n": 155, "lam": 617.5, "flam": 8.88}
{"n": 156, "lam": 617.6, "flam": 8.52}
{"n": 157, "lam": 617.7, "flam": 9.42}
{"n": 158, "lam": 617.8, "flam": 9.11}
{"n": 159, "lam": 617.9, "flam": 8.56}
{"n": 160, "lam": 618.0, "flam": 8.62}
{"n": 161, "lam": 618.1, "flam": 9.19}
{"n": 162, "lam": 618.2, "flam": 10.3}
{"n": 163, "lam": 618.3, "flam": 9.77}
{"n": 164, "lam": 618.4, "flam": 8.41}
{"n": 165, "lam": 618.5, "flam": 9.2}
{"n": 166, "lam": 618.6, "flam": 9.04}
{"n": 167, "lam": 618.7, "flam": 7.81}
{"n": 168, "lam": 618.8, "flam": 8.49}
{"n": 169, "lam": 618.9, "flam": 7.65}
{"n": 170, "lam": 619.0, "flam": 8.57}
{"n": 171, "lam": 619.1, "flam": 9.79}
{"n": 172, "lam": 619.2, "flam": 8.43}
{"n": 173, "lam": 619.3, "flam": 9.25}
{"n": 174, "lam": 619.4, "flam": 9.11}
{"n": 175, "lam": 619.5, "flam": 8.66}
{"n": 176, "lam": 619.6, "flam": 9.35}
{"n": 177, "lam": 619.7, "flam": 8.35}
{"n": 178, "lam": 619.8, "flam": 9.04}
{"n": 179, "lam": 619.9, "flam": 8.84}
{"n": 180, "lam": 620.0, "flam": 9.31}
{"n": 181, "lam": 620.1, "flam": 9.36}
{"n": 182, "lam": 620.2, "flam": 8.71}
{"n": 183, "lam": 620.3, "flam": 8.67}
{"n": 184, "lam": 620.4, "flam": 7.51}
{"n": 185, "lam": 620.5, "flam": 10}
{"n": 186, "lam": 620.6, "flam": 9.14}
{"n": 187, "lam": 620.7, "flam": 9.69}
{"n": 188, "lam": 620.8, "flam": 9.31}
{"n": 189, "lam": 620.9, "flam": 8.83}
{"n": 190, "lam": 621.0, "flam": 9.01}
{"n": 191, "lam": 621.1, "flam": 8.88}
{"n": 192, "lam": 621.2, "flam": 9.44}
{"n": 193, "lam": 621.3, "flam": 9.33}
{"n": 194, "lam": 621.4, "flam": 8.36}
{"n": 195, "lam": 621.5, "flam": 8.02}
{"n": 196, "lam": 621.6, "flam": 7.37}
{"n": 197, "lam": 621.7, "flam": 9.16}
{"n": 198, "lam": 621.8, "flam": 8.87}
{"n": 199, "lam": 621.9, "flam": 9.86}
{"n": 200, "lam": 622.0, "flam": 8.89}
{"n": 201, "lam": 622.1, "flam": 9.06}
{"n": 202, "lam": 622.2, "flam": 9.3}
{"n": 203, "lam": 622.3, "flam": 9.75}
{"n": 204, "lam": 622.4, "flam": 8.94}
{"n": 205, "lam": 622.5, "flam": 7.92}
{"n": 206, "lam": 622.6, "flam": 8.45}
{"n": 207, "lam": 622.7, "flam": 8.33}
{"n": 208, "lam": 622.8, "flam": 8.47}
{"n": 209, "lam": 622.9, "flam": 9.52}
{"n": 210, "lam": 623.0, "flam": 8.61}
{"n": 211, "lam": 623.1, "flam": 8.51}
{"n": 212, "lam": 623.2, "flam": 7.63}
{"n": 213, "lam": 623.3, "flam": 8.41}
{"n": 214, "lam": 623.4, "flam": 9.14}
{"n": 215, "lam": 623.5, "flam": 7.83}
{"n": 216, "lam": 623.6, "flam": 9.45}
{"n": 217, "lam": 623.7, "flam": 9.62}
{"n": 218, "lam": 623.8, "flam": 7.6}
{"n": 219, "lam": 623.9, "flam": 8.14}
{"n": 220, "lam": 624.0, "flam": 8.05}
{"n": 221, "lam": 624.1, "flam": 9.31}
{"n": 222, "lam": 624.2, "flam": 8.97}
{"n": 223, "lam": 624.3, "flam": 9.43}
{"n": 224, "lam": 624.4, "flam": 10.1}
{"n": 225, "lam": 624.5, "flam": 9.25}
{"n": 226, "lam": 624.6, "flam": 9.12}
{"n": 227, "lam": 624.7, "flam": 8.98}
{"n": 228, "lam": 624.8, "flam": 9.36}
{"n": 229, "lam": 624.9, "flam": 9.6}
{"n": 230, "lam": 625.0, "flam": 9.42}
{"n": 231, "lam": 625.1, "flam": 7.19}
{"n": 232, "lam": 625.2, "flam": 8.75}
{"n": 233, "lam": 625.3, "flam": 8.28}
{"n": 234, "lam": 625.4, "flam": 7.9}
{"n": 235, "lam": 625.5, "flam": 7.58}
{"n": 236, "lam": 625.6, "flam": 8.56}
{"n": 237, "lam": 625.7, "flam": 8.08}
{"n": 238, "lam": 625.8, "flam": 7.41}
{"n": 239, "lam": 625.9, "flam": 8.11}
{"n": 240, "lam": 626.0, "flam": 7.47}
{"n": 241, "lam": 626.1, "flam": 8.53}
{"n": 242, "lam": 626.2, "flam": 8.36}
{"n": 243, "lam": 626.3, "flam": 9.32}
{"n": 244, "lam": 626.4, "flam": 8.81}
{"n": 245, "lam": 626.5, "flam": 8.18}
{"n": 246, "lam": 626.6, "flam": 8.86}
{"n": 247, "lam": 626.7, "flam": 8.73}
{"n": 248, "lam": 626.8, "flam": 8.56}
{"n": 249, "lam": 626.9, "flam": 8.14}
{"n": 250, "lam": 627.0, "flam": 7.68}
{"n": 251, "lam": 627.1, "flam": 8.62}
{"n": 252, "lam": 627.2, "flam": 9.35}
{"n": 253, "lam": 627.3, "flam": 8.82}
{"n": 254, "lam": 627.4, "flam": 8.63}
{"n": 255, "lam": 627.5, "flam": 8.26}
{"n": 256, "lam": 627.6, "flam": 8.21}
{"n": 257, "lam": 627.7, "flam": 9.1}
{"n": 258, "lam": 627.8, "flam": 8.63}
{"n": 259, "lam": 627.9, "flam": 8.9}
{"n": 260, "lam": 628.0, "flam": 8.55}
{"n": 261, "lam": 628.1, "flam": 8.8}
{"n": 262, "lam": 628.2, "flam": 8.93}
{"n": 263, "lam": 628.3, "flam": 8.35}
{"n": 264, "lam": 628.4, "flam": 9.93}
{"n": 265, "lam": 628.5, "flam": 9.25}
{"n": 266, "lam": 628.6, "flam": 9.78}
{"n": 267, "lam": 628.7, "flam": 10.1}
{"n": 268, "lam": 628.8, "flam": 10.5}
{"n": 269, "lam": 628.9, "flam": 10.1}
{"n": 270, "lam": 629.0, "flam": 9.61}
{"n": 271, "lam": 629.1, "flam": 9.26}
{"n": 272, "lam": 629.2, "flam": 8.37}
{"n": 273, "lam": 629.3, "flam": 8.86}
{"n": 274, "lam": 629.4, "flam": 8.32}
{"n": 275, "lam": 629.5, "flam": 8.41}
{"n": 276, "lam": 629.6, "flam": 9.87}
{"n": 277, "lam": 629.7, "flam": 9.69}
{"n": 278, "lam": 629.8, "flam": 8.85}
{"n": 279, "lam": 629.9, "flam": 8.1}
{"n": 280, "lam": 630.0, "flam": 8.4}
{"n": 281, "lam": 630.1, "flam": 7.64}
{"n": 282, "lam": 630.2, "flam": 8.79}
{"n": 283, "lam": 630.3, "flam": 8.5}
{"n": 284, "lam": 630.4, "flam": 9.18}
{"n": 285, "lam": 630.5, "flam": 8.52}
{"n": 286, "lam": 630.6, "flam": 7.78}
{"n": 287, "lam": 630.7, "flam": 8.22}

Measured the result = 0.09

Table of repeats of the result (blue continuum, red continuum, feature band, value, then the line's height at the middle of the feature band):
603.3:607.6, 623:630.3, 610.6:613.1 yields 0.12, 9.44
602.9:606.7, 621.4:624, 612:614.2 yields 0.01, 9.19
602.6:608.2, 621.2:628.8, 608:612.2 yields 0.13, 9.44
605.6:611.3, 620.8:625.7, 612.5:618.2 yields 0.10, 9.1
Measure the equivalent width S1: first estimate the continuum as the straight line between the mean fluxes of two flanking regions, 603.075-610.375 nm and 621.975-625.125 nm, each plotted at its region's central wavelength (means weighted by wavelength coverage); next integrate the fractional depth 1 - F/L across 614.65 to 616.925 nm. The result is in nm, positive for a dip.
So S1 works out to 0.12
